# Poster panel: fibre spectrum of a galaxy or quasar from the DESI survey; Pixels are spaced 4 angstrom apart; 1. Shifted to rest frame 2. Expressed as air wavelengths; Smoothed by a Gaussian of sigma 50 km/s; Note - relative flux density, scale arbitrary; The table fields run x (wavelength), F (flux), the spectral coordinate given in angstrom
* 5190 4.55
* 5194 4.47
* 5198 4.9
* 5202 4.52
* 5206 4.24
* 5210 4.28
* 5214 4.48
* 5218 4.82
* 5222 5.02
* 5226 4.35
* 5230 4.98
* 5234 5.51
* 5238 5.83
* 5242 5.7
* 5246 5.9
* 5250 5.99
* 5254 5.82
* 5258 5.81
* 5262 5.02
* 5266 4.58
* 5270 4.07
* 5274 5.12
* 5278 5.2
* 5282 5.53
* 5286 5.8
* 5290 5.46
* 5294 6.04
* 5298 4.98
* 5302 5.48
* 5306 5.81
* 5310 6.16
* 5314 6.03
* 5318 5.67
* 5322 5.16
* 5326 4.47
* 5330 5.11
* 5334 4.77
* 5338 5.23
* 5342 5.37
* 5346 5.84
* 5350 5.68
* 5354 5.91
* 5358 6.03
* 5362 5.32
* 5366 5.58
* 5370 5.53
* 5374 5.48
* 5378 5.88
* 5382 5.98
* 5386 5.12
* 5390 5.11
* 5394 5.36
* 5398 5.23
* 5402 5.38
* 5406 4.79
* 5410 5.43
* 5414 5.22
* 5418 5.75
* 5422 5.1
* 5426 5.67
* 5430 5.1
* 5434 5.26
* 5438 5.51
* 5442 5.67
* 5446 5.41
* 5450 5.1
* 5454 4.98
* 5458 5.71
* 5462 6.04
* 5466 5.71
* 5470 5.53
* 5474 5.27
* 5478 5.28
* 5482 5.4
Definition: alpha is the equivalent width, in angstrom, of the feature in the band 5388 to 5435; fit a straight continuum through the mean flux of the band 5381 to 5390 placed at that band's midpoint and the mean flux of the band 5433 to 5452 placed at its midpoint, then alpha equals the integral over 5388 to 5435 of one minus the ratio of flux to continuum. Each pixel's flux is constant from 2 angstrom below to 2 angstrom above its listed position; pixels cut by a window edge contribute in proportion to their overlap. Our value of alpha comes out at 1.0 angstrom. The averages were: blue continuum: 5.4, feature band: 5.28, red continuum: 5.4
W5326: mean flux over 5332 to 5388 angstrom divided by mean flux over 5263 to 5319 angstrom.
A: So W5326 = 1.03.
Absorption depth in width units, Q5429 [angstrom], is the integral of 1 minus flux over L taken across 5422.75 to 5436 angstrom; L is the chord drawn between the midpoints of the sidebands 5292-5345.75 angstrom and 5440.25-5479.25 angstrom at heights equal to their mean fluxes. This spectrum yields 0.34 angstrom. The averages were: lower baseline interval 5.42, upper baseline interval 5.47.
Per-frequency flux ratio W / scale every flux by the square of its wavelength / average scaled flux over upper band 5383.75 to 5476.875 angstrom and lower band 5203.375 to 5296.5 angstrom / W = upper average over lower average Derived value 1.11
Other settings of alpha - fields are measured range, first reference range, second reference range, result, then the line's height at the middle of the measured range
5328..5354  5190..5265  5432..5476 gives -0.5 angstrom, 5.27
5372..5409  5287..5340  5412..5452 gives 0.2 angstrom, 5.39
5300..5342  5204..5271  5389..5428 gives -1.5 angstrom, 5.2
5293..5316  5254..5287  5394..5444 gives -2.4 angstrom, 5.2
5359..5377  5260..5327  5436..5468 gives -0.4 angstrom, 5.42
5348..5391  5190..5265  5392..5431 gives -2.9 angstrom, 5.25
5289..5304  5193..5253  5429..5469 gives -1.0 angstrom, 5.16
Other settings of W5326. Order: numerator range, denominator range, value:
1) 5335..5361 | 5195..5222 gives 1.23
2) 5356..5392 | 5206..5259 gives 1.07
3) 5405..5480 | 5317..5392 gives 1.00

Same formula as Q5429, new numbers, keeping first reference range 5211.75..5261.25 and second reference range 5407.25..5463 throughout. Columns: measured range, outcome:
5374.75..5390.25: -0.51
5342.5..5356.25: -1.00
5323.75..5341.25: 1.43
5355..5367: -0.65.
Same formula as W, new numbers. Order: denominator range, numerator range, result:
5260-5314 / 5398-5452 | 1.05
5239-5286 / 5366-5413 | 1.05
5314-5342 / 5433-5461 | 1.10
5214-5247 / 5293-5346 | 1.08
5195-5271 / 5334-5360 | 1.16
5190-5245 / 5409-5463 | 1.21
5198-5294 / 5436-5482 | 1.15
